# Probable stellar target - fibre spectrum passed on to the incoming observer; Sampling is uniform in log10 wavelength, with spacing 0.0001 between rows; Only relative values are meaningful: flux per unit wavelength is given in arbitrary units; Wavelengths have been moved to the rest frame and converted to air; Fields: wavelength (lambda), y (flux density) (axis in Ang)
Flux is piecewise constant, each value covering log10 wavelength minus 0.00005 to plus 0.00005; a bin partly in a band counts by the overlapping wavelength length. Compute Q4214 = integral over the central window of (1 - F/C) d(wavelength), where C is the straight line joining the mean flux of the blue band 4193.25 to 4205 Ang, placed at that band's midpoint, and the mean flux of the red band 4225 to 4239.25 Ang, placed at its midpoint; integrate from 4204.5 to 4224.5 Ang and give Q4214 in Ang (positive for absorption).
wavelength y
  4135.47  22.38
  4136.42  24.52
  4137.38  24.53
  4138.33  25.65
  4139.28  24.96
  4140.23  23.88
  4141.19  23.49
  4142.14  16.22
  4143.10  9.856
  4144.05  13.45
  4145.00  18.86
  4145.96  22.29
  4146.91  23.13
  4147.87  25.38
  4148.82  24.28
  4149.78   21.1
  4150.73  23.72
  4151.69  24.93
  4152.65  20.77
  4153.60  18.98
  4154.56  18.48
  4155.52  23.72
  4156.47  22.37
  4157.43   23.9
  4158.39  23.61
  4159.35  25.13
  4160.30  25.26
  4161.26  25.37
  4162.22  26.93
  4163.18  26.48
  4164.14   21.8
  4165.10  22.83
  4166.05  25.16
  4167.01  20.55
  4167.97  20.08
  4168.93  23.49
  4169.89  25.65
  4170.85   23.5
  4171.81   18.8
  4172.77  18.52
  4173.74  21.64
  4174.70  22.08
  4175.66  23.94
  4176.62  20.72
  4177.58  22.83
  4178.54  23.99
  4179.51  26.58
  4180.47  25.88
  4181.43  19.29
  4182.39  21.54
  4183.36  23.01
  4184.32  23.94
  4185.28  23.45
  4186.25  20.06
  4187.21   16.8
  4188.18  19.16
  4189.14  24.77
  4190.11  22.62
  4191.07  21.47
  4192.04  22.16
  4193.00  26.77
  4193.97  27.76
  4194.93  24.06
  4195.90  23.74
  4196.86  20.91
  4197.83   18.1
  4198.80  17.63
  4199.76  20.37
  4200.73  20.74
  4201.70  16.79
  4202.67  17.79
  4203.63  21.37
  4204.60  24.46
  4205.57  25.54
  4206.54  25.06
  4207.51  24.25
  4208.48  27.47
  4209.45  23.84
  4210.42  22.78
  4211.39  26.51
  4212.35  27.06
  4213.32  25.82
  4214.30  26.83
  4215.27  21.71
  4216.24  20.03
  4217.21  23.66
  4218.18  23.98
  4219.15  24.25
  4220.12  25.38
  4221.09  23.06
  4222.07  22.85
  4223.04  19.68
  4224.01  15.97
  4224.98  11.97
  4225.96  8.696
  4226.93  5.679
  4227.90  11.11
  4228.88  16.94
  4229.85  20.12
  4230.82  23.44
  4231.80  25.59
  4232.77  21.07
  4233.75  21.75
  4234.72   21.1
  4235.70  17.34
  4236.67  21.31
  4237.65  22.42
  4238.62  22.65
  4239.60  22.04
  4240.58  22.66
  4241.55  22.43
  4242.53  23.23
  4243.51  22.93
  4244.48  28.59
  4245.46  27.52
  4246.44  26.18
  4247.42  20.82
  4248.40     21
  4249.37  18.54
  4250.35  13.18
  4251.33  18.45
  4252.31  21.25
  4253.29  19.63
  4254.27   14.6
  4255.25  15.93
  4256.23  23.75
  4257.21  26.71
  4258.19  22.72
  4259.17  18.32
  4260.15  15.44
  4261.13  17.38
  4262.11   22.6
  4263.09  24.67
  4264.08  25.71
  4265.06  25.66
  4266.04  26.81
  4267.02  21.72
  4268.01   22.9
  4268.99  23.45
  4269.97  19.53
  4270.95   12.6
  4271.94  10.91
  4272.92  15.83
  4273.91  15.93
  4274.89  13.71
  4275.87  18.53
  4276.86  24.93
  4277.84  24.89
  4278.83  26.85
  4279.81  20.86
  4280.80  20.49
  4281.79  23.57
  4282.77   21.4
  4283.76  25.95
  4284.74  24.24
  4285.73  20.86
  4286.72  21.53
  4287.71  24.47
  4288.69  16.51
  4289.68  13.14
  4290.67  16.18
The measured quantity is -3.9 Ang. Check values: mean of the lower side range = 21.2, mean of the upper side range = 18.3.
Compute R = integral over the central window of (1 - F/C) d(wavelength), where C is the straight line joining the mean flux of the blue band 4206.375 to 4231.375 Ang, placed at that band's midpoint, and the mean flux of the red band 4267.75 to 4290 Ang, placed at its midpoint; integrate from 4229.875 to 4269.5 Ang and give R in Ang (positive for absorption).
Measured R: -2.4 Ang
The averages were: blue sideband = 21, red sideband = 20.2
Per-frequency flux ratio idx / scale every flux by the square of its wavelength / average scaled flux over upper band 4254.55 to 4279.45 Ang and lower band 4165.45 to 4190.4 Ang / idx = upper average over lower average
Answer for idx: 0.97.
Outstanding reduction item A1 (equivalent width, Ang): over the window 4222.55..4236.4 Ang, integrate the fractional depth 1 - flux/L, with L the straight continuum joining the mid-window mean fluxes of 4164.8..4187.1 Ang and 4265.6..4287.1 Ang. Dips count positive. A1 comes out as 2.8 Ang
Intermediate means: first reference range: 22.4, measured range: 17.3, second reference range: 20.8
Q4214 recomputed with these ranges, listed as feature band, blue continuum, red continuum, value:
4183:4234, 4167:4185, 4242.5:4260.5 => 0.81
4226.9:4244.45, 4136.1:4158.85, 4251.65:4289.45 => 0.21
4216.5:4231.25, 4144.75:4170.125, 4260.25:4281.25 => 2.21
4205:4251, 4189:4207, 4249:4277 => -1.32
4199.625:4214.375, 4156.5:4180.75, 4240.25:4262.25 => -0.85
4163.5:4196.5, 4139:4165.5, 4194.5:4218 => -0.20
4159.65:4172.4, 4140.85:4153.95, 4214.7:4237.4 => -2.07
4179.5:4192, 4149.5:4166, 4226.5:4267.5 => 0.32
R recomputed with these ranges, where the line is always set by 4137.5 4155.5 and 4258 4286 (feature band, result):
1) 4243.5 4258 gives -0.2 Ang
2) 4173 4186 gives -1.0 Ang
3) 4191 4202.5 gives -0.3 Ang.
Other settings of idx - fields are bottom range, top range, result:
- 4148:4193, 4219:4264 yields 0.93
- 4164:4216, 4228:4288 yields 0.97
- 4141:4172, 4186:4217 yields 1.05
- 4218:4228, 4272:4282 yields 1.17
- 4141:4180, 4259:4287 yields 1.00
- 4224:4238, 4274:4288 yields 1.28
